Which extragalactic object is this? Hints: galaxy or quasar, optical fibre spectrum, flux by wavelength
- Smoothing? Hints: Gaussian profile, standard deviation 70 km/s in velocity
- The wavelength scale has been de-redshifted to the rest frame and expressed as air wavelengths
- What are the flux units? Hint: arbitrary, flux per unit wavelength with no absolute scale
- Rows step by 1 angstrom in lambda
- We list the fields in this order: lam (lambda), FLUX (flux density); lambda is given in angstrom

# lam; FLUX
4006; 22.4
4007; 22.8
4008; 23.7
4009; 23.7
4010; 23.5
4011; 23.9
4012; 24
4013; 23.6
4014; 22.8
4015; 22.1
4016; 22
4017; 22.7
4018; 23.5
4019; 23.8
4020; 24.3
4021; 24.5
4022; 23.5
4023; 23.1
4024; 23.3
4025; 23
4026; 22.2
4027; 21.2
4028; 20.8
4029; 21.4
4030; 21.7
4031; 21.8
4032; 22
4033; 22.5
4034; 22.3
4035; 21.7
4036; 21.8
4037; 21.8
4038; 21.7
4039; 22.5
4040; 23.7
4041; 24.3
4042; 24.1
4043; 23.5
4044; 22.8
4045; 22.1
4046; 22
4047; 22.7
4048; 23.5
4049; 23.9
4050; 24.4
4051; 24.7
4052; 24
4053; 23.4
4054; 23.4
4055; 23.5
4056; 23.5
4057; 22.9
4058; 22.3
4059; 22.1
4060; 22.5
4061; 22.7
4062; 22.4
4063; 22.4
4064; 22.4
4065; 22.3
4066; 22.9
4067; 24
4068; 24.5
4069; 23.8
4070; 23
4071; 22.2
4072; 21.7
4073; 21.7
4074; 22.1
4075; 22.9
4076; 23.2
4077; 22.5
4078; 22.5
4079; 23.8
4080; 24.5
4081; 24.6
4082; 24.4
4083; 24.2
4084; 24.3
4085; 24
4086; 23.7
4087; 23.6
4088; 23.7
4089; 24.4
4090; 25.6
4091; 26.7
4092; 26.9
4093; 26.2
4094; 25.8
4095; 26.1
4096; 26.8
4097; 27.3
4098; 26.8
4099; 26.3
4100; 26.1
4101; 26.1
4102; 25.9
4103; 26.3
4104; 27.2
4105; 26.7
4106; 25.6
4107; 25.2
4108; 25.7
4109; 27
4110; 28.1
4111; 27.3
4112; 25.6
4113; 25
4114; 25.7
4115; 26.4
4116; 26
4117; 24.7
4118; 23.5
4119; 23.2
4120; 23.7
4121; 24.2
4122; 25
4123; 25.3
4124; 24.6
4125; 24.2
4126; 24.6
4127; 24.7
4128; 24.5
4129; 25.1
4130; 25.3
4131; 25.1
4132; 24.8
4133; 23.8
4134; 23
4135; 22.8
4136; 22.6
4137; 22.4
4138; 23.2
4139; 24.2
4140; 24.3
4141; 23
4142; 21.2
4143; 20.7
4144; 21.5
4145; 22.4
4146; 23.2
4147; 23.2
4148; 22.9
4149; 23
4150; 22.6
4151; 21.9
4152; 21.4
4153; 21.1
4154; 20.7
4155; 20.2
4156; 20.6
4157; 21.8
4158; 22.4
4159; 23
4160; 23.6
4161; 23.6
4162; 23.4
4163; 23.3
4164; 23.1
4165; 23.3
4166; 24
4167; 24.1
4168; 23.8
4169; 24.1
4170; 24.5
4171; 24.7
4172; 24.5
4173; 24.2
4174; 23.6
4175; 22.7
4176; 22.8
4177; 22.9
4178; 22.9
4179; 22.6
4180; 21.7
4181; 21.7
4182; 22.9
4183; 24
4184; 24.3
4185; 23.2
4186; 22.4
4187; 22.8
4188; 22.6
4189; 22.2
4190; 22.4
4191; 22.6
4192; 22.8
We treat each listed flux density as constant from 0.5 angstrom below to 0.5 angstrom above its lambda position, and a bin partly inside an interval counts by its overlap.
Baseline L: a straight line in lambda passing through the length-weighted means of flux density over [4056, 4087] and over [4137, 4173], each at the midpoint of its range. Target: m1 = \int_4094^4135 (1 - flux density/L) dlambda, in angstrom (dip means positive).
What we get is -4.42 angstrom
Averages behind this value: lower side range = 23.1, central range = 25.4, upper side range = 22.8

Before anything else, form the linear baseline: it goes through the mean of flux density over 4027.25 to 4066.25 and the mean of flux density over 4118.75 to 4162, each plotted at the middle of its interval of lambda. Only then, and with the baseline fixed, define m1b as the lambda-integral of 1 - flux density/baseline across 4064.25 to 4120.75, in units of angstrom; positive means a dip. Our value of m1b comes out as -4.6 angstrom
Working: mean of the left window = 22.7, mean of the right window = 23.1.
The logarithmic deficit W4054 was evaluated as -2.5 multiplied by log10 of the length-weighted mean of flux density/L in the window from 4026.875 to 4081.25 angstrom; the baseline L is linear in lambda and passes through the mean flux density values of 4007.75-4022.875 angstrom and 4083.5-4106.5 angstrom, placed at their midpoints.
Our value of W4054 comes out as 0.08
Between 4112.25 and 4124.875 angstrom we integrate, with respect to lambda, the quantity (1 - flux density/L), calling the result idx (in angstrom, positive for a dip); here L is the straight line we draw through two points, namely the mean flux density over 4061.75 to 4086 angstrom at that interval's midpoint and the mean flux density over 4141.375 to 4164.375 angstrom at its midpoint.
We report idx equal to -1.19 angstrom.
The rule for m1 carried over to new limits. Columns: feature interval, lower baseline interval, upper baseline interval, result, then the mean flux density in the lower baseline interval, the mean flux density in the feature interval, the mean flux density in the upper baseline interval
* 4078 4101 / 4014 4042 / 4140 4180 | -2.6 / 22.6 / 25.2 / 22.8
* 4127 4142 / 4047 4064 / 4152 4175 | -0.5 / 23.2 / 23.8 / 23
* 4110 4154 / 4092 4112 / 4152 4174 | 1.7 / 26.4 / 23.8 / 23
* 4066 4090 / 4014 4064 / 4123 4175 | -0.5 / 22.8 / 23.5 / 23.2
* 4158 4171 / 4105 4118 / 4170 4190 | 0.1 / 26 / 23.6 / 23.1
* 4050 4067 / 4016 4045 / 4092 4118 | 0.7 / 22.7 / 23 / 26.2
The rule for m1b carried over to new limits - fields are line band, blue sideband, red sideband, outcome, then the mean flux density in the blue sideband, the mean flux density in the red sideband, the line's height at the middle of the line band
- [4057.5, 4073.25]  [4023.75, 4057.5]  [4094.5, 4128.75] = 0.7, 22.8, 25.6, 23.8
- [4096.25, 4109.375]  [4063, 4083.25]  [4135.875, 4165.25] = -2.0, 23.1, 22.5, 22.9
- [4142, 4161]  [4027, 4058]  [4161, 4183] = 1.0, 22.8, 23.4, 23.3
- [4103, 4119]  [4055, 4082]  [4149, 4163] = -2.4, 22.9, 22.1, 22.5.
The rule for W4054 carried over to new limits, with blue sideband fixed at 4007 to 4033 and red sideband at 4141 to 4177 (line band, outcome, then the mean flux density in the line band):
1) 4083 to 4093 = -0.09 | 24.8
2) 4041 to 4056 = -0.03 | 23.5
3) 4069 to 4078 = 0.02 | 22.5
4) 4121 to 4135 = -0.08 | 24.5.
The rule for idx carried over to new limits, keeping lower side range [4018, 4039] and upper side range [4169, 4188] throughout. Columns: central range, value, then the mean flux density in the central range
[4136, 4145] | 0.19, 22.6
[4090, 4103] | -2.03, 26.4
